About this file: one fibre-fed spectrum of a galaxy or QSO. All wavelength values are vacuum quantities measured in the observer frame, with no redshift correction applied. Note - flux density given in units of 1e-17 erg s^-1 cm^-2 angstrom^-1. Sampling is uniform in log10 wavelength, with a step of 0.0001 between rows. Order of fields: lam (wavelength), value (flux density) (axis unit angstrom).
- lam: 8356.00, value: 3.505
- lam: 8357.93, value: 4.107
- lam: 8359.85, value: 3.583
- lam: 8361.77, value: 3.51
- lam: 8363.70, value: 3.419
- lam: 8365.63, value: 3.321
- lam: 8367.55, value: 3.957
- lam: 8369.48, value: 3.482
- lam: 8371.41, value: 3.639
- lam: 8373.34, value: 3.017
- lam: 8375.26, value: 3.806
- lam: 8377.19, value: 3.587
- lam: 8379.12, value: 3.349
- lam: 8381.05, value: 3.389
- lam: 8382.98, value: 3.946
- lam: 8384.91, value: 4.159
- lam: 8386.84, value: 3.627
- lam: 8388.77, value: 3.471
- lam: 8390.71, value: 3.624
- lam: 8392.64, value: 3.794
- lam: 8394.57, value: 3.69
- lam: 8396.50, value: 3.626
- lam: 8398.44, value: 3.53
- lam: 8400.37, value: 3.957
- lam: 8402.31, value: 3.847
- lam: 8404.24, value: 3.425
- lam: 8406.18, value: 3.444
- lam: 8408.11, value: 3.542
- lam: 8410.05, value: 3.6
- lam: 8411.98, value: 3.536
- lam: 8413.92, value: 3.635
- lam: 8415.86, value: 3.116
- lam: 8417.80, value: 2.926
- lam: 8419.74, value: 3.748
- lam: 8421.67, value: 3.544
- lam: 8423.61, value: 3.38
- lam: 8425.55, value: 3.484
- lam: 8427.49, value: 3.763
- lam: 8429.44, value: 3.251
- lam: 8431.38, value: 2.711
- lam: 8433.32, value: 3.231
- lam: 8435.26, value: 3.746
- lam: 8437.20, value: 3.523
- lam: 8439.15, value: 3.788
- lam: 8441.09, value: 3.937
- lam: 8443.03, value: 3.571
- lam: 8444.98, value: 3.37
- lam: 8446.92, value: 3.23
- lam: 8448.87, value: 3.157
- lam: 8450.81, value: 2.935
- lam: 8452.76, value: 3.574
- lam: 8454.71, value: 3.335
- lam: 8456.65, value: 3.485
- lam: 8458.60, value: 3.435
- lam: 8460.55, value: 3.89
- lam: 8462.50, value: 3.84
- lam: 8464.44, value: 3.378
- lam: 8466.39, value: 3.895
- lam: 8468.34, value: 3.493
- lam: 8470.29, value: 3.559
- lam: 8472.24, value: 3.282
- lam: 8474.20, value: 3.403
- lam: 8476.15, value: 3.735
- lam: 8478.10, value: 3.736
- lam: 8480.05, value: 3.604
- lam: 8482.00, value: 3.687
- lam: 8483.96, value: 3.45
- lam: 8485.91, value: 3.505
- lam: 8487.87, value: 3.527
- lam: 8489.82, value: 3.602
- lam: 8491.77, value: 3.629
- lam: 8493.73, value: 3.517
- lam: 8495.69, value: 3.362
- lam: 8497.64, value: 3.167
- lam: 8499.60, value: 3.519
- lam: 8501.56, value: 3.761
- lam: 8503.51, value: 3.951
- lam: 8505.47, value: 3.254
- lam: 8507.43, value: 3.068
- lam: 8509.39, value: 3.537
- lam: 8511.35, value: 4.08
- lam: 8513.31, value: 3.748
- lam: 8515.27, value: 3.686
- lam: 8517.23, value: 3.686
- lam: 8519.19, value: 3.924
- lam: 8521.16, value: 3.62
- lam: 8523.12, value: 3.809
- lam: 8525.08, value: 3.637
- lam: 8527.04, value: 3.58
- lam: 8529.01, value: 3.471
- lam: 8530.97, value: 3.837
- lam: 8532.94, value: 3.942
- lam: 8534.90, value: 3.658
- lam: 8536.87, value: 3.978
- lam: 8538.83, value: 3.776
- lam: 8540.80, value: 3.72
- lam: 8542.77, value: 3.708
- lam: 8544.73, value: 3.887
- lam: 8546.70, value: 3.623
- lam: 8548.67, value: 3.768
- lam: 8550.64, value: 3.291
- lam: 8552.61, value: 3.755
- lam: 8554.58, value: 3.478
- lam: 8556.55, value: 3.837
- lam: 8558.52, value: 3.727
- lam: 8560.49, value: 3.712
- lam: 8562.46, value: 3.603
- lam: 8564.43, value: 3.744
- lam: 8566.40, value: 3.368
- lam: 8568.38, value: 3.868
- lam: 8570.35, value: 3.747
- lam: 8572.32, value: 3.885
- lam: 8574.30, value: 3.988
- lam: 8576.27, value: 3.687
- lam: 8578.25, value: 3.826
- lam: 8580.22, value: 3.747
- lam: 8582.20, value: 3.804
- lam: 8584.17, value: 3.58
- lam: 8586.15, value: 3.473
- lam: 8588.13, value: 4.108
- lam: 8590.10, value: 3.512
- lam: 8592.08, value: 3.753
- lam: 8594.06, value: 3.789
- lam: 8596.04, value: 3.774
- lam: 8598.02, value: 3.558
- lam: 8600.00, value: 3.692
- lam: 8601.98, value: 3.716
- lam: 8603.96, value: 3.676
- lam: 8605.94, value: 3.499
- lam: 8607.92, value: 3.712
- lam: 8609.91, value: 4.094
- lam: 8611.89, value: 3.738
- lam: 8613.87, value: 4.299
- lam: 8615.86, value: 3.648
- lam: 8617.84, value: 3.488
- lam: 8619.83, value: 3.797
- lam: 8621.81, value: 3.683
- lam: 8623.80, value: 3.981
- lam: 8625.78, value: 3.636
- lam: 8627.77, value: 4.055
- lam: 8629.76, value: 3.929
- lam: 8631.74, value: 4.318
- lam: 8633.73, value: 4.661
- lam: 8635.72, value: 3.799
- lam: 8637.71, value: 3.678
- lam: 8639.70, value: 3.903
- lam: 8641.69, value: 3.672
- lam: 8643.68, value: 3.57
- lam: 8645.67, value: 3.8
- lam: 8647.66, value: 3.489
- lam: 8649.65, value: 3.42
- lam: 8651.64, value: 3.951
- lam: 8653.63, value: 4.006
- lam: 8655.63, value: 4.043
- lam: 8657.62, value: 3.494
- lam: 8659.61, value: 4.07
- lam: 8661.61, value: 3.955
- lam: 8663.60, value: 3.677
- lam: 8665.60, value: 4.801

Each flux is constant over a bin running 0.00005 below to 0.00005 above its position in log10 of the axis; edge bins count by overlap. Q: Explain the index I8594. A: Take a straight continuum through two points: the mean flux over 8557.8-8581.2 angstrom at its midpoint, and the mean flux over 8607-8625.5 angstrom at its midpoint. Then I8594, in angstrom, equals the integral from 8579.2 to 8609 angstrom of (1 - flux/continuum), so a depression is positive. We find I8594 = 0.7 angstrom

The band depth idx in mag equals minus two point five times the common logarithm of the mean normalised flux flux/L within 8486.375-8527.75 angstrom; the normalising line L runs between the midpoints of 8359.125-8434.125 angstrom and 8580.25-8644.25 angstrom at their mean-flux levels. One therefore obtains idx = 0.02 mag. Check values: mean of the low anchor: 3.53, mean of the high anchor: 3.8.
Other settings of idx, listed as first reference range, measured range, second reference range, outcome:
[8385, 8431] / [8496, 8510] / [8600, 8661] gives 0.063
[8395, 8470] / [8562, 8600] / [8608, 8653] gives 0.009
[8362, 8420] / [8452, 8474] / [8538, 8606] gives 0.021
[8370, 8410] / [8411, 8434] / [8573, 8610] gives 0.086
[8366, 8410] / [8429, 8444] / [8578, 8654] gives 0.056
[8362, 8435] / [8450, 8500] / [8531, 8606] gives 0.029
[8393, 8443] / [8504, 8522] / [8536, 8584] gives 0.009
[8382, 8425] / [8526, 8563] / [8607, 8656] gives 0.015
